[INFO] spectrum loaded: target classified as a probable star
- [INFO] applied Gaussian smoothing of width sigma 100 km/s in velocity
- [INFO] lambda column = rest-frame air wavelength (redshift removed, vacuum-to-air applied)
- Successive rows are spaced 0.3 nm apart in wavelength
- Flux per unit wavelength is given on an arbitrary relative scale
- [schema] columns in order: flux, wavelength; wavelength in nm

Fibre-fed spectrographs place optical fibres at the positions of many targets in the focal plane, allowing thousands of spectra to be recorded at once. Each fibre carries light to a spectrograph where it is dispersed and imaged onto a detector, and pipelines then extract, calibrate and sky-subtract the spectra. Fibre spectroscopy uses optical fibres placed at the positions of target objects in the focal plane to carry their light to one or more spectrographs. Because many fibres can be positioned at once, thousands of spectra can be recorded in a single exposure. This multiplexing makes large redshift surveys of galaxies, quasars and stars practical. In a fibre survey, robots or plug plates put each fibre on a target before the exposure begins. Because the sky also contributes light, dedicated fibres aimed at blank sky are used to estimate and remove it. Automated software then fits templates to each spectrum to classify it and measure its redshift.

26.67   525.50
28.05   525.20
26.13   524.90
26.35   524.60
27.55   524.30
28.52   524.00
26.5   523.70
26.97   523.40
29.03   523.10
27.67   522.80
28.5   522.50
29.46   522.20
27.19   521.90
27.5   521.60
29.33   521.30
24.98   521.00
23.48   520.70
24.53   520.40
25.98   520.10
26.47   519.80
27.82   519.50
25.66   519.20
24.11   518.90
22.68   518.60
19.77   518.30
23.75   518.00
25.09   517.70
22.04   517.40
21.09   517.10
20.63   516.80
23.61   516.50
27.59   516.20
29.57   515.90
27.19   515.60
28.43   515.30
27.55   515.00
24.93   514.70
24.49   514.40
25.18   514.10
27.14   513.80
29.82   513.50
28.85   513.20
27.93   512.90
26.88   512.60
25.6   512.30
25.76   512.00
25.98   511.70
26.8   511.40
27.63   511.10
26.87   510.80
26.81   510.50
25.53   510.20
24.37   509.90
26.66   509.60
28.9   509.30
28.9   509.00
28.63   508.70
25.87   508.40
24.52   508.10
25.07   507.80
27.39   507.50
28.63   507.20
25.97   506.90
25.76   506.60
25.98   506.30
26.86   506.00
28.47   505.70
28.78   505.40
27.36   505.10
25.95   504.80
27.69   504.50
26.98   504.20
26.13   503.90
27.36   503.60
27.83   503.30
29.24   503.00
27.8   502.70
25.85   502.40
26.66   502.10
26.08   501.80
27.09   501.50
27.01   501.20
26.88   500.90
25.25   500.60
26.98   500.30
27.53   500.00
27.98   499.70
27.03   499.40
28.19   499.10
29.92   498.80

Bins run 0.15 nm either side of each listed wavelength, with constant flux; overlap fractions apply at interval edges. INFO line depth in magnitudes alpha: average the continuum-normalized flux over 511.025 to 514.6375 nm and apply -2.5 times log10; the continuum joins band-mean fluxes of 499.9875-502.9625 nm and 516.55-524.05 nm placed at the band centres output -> -0.03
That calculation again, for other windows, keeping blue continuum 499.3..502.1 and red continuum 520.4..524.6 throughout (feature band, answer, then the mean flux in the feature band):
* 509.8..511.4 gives 0.03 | 26.4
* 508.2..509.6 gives -0.03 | 27.8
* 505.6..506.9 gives 0.01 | 26.6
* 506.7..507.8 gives 0.00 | 27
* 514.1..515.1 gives 0.07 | 25.5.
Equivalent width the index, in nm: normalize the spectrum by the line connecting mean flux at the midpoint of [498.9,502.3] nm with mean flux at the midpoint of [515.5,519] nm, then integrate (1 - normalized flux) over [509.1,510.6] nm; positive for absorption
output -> -0.07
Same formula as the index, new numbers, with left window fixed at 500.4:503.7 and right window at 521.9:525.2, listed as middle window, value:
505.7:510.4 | 0.09 nm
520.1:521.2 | 0.11 nm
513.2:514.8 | 0.05 nm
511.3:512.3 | 0.05 nm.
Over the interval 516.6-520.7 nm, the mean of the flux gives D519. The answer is 23.8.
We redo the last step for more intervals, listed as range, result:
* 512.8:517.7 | 26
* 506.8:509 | 26.8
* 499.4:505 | 27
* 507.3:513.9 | 26.9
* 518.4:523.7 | 26.5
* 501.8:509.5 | 27.1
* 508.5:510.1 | 27.4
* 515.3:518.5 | 24.2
